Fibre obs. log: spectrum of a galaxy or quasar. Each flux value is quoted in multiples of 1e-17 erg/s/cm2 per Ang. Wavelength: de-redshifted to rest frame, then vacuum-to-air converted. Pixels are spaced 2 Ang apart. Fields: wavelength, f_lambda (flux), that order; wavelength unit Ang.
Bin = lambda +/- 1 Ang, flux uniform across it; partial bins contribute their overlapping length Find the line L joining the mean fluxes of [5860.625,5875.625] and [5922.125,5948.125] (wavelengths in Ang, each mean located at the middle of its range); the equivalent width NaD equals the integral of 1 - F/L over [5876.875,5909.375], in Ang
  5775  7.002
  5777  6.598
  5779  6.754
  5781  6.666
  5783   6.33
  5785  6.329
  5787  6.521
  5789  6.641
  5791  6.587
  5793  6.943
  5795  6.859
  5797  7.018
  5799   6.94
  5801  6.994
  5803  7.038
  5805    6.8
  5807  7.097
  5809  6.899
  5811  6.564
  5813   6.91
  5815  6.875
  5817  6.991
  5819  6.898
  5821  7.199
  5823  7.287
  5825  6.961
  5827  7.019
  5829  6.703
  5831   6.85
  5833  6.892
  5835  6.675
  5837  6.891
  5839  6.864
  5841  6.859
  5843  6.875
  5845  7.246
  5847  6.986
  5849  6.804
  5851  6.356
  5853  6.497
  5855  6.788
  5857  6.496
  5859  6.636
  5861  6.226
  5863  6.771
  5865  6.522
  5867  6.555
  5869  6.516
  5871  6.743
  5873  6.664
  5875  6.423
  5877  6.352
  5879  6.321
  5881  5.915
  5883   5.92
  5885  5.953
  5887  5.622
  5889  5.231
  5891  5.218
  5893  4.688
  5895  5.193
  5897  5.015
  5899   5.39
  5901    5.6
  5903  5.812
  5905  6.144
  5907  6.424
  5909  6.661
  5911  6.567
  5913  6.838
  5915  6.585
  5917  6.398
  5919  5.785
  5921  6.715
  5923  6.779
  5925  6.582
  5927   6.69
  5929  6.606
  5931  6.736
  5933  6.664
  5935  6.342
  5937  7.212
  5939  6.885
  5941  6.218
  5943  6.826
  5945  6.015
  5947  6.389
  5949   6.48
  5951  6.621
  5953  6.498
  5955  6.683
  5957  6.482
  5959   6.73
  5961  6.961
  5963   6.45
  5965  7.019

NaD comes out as 4.4 Ang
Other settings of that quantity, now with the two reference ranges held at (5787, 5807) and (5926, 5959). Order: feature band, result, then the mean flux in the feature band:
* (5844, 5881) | 0.8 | 6.59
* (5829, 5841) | -0.1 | 6.83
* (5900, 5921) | 1.1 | 6.3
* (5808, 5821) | -0.1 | 6.88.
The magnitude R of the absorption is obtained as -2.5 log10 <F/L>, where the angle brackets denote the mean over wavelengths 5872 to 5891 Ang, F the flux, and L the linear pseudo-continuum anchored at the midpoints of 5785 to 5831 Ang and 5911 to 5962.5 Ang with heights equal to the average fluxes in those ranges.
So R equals 0.12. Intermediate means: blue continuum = 6.88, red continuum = 6.59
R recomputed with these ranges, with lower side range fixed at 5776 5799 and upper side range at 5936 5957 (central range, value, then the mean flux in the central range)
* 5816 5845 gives -0.05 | 6.94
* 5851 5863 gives 0.02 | 6.53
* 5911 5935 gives 0.00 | 6.57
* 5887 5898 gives 0.28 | 5.12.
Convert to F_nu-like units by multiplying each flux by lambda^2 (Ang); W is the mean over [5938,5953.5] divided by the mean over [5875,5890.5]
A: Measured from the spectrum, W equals 1.12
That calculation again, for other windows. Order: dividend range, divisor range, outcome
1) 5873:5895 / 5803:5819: 0.86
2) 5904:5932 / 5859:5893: 1.08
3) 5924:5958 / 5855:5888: 1.06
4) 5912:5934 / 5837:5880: 1.01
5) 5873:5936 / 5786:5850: 0.91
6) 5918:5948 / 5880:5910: 1.18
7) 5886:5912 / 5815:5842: 0.84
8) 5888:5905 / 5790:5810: 0.79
